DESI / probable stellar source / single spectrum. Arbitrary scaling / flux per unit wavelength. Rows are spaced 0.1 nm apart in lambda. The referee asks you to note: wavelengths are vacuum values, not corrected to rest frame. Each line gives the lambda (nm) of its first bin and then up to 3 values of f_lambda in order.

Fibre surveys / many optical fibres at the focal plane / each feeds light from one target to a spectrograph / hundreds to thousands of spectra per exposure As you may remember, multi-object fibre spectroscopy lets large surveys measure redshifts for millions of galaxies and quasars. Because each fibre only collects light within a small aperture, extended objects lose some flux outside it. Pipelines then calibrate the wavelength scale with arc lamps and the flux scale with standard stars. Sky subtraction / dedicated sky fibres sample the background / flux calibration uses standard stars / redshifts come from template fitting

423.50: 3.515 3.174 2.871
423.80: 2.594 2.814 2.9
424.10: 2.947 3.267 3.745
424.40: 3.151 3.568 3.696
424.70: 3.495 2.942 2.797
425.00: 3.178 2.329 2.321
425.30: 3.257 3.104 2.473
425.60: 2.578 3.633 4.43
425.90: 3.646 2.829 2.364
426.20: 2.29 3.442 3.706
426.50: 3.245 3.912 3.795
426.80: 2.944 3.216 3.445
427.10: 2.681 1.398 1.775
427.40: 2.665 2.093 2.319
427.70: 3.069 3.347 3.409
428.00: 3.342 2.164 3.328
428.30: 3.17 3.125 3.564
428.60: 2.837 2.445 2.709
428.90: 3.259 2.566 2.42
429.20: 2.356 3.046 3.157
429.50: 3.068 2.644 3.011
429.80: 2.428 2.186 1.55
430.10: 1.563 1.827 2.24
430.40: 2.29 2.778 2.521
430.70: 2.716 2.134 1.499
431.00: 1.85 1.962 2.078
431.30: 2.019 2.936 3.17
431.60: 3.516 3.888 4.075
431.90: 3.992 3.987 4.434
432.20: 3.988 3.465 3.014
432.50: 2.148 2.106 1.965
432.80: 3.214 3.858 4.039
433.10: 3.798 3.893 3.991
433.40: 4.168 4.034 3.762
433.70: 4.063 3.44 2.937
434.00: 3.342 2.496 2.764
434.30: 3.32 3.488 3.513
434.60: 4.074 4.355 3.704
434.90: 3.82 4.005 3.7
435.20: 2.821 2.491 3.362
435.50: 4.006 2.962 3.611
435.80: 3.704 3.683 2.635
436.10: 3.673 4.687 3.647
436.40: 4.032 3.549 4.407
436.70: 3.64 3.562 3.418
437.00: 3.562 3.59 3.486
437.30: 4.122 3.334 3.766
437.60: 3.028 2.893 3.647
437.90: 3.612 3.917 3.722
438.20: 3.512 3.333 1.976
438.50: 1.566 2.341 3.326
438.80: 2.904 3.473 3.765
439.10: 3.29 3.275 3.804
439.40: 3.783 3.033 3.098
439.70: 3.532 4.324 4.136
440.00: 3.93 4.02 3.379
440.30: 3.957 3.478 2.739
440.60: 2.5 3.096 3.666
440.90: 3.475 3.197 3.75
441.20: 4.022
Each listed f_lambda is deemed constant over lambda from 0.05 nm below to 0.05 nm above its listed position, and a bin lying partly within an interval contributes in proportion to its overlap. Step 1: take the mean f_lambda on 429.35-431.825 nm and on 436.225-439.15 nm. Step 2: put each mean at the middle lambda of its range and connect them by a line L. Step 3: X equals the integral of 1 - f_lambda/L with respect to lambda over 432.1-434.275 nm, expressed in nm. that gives -0.42 nm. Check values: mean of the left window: 2.51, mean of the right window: 3.4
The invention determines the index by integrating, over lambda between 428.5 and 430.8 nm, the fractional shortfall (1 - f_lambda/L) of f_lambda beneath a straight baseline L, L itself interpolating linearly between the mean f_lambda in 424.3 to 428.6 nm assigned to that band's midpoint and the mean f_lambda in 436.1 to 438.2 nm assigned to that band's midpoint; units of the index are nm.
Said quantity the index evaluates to 0.486 nm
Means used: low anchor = 3.04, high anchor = 3.68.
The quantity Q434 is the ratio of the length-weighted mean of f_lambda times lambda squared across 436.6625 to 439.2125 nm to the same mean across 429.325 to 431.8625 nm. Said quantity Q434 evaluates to 1.35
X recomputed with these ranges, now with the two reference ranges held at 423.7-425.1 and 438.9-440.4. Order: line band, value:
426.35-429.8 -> 0.36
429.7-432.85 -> 0.62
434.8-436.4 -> -0.01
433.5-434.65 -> 0.02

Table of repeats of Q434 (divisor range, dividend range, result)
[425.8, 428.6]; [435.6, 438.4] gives 1.25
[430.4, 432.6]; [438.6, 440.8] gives 1.22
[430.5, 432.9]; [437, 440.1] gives 1.20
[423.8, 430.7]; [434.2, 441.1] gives 1.27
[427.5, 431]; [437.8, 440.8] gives 1.33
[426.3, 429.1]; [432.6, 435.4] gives 1.22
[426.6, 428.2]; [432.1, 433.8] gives 1.27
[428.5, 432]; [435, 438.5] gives 1.36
